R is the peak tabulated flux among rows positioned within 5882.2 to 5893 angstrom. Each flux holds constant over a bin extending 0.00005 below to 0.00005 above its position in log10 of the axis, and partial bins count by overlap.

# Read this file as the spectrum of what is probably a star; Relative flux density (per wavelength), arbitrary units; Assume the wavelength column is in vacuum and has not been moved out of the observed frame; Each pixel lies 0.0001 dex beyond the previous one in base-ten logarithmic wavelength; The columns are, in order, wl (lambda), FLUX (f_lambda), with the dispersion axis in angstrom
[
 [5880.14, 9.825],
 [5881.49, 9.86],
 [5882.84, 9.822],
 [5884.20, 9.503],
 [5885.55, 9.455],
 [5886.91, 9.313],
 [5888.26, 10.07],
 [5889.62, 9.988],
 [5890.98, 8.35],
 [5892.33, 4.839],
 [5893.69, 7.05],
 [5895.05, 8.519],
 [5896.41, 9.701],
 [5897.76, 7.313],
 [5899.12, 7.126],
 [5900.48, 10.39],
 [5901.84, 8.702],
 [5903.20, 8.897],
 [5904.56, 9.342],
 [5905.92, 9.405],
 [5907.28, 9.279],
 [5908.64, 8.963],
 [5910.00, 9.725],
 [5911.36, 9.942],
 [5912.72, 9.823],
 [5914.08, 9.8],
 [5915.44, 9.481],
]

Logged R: 10.07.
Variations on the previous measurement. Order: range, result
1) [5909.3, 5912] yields 9.942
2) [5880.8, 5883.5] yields 9.86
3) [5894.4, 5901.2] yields 10.39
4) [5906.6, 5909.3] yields 9.279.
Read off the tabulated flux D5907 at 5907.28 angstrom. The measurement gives 9.279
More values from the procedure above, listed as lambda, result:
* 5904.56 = 9.342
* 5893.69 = 7.05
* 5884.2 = 9.503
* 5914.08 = 9.8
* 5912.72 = 9.823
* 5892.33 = 4.839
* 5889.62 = 9.988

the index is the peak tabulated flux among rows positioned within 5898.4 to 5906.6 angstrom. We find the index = 10.39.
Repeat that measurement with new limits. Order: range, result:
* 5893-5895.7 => 8.519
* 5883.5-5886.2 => 9.503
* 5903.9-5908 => 9.405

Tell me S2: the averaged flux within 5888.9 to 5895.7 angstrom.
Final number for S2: 7.75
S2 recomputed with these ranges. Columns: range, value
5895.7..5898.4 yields 8.54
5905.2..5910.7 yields 9.35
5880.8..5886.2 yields 9.68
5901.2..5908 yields 9.12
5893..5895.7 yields 7.75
